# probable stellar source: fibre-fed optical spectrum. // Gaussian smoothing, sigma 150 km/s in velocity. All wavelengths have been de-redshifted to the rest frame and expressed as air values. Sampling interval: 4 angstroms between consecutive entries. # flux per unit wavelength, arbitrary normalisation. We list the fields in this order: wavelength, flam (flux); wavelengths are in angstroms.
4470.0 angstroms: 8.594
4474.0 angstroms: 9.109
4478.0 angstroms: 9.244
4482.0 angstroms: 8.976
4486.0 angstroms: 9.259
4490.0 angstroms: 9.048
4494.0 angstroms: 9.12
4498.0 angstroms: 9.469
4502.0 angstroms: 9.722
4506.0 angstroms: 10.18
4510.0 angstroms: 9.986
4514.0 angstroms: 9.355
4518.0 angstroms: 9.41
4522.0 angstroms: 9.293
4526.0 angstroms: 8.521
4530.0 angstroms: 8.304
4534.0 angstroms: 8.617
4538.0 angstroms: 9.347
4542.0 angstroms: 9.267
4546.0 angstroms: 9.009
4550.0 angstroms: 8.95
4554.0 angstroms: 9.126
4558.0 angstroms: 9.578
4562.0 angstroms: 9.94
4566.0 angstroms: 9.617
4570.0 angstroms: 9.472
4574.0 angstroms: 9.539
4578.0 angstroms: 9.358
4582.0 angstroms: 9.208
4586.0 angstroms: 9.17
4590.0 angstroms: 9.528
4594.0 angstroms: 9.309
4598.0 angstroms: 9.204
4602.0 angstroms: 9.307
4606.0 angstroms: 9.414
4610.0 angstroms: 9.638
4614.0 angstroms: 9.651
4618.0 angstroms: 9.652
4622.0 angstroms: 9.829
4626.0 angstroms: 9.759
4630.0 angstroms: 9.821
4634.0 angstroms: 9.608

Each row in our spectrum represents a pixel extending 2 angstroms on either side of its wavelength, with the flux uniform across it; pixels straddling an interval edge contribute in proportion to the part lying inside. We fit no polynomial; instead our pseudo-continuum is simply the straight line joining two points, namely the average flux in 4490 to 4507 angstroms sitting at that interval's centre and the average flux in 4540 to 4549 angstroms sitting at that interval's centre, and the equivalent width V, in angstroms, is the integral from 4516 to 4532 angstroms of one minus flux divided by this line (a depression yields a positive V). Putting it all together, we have 0.7 angstroms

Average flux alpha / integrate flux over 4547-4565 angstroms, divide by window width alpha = 9.39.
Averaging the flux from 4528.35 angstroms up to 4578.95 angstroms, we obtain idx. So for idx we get 9.24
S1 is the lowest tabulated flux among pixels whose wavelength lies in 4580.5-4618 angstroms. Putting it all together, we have 9.17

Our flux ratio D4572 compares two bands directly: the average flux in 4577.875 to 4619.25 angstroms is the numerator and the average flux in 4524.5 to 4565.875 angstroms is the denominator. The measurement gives 1.03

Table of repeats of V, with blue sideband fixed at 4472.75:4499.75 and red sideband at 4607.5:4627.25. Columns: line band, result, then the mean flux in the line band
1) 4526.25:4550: 1.26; 8.88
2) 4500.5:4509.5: -0.70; 9.97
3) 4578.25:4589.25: 0.35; 9.25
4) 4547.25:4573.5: 0.08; 9.44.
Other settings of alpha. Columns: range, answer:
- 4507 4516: 9.73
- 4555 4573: 9.62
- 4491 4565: 9.29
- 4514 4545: 8.99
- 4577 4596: 9.31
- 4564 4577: 9.53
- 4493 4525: 9.55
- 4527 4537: 8.56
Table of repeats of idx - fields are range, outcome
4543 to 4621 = 9.41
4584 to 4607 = 9.32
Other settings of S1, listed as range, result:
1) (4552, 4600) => 9.126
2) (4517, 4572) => 8.304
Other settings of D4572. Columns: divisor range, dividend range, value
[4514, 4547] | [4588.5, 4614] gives 1.05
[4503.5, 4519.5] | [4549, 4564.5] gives 0.97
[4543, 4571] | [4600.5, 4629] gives 1.03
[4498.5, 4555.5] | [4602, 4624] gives 1.04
